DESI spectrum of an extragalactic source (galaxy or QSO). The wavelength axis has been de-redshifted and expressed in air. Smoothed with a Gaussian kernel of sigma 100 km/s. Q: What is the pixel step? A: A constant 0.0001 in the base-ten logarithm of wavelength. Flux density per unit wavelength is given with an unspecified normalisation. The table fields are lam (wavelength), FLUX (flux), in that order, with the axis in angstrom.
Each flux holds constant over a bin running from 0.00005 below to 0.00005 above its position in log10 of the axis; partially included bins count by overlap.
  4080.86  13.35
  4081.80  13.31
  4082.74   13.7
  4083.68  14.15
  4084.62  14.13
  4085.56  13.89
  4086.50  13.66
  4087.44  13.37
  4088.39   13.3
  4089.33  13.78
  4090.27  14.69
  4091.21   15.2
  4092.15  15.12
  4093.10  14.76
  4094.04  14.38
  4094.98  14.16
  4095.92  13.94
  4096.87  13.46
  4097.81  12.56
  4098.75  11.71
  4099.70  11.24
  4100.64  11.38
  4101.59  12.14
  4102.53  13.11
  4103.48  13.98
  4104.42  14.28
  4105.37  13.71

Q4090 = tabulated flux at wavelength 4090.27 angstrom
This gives 14.69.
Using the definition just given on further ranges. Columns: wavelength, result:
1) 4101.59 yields 12.14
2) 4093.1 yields 14.76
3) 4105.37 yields 13.71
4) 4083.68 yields 14.15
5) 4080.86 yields 13.35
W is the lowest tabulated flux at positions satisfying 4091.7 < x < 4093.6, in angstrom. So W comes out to 14.76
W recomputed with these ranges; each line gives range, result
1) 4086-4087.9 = 13.37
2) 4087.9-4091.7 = 13.3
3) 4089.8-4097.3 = 13.46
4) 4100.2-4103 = 11.38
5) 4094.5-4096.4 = 13.94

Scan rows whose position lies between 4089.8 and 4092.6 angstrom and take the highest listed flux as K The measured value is 15.2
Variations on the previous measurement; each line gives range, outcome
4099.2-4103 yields 13.11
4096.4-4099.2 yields 13.46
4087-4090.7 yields 14.69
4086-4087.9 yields 13.66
